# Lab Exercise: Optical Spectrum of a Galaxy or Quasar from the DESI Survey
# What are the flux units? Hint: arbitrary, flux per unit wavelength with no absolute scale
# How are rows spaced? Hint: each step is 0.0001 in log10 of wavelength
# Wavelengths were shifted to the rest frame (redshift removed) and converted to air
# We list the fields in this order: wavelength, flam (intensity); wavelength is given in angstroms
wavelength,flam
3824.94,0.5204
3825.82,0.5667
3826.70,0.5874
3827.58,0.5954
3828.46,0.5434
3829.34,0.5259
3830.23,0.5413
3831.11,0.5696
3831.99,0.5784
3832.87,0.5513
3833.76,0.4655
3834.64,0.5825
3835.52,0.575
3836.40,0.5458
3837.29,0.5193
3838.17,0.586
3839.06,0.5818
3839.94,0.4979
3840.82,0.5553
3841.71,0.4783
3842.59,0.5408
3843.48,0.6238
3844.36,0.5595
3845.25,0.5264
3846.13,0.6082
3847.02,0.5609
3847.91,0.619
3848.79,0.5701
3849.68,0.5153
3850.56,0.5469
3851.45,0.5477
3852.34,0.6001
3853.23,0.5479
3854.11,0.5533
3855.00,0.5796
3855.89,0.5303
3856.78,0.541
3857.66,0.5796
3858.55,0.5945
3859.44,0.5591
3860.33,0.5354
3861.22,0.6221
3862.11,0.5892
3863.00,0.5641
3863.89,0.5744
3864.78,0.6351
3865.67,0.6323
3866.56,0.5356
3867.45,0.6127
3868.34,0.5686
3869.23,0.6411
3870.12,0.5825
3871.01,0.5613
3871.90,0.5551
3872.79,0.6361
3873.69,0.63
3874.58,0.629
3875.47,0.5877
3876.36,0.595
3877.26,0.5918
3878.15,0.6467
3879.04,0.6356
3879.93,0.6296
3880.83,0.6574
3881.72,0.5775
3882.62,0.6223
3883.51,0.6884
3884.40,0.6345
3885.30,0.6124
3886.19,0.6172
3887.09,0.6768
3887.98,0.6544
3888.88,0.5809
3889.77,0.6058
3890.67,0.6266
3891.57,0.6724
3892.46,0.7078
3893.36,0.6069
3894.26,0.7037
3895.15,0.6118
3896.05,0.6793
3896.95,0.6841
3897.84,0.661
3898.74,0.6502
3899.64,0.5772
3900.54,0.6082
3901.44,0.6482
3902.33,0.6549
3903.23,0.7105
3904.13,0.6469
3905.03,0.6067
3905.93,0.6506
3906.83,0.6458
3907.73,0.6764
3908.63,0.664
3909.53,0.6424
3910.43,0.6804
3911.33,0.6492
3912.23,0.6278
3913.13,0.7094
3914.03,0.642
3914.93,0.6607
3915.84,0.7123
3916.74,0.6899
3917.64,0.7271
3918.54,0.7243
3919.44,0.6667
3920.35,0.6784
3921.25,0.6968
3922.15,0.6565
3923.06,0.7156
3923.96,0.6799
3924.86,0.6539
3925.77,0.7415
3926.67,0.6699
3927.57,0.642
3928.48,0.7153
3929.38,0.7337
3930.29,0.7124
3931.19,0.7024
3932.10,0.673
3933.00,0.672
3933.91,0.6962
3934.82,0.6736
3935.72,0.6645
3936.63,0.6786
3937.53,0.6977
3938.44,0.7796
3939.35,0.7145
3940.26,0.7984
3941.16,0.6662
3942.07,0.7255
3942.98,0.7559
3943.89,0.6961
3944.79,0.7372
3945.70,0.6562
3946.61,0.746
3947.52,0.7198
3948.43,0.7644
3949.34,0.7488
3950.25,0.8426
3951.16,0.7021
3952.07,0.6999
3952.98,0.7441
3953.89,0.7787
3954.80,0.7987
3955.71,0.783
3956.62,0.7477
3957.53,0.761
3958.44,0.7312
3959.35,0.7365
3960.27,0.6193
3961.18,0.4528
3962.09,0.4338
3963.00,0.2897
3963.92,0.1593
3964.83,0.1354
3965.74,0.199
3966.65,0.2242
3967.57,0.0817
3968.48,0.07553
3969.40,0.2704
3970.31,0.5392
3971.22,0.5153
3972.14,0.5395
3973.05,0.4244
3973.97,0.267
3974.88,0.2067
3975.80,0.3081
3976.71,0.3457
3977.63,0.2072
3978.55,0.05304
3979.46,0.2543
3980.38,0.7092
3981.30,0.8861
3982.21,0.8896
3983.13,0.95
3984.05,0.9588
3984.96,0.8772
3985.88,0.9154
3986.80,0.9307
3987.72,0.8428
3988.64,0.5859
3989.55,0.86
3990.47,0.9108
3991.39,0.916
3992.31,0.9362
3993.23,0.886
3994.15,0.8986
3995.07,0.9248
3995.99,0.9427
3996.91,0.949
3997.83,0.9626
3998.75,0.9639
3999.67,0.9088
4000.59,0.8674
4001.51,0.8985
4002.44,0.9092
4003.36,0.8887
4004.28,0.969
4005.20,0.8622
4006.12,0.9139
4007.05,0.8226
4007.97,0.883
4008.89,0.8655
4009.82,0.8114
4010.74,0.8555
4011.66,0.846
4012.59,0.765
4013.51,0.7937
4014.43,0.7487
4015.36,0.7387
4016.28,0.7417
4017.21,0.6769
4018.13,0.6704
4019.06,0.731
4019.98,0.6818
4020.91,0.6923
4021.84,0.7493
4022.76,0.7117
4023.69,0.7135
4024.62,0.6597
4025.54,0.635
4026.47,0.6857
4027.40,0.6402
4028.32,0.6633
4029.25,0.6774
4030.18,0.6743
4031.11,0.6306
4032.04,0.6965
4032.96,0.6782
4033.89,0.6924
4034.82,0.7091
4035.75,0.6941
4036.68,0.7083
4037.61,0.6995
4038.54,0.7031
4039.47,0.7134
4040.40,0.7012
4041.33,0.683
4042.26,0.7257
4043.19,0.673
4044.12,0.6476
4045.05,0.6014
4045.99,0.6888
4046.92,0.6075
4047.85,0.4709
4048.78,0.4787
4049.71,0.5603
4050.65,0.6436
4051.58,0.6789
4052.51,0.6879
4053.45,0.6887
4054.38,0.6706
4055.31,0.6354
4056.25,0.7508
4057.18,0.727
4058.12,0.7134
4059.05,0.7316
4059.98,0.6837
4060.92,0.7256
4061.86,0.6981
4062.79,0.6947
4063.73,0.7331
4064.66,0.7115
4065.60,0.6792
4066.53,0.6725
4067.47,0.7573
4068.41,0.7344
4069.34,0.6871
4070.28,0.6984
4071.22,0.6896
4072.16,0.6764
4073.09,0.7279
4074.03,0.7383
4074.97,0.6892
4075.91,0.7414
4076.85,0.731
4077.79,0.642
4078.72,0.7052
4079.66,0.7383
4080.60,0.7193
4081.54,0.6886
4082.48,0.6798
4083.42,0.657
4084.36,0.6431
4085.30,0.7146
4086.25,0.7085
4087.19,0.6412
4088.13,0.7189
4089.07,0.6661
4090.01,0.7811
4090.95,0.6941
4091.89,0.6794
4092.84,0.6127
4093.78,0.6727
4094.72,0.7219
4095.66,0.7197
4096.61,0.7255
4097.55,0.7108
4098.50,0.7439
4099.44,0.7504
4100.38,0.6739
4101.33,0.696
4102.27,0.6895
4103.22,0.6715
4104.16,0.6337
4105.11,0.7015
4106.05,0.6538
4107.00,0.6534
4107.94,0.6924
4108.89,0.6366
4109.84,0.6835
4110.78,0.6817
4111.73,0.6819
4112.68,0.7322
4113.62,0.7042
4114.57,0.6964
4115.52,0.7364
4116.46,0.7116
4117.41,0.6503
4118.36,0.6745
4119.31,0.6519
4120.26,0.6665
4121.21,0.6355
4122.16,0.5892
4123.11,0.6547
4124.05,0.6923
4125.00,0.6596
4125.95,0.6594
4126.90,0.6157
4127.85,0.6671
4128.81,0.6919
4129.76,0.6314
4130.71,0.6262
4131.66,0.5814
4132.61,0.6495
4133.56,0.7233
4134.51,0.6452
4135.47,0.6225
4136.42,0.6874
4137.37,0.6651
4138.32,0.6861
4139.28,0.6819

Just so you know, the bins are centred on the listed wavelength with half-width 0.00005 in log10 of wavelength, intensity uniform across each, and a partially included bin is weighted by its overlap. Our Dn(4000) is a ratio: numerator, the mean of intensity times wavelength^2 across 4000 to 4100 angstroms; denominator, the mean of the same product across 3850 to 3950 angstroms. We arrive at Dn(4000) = 1.18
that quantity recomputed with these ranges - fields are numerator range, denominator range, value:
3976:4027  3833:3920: 1.37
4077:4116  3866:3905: 1.22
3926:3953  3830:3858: 1.35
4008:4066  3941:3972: 1.27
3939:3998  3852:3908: 1.08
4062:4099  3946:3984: 1.42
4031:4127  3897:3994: 1.14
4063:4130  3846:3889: 1.30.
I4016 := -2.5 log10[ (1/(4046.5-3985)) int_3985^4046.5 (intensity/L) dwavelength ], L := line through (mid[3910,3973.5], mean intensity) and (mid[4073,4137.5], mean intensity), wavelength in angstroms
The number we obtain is -0.19 mag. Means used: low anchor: 0.629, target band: 0.779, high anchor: 0.681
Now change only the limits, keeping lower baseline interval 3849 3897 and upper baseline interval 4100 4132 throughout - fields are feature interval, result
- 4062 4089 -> -0.069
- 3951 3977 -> 0.323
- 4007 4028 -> -0.158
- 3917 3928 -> -0.118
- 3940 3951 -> -0.180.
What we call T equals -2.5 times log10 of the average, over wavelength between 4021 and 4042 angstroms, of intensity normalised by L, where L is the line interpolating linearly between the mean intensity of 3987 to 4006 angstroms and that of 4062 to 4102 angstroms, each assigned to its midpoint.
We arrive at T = 0.19 mag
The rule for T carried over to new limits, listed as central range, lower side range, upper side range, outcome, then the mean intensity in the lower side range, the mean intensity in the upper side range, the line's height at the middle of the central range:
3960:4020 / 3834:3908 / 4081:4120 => -0.04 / 0.602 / 0.689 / 0.647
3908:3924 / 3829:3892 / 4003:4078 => -0.09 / 0.584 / 0.711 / 0.623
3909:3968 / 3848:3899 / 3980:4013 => 0.15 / 0.607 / 0.883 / 0.753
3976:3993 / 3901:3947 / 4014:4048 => -0.05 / 0.688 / 0.683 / 0.685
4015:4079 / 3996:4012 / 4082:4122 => 0.17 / 0.895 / 0.686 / 0.803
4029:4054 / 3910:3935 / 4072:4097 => 0.06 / 0.686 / 0.698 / 0.695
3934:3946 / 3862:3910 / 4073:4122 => -0.11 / 0.628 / 0.691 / 0.644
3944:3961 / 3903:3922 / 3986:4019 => 0.03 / 0.671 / 0.855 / 0.753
